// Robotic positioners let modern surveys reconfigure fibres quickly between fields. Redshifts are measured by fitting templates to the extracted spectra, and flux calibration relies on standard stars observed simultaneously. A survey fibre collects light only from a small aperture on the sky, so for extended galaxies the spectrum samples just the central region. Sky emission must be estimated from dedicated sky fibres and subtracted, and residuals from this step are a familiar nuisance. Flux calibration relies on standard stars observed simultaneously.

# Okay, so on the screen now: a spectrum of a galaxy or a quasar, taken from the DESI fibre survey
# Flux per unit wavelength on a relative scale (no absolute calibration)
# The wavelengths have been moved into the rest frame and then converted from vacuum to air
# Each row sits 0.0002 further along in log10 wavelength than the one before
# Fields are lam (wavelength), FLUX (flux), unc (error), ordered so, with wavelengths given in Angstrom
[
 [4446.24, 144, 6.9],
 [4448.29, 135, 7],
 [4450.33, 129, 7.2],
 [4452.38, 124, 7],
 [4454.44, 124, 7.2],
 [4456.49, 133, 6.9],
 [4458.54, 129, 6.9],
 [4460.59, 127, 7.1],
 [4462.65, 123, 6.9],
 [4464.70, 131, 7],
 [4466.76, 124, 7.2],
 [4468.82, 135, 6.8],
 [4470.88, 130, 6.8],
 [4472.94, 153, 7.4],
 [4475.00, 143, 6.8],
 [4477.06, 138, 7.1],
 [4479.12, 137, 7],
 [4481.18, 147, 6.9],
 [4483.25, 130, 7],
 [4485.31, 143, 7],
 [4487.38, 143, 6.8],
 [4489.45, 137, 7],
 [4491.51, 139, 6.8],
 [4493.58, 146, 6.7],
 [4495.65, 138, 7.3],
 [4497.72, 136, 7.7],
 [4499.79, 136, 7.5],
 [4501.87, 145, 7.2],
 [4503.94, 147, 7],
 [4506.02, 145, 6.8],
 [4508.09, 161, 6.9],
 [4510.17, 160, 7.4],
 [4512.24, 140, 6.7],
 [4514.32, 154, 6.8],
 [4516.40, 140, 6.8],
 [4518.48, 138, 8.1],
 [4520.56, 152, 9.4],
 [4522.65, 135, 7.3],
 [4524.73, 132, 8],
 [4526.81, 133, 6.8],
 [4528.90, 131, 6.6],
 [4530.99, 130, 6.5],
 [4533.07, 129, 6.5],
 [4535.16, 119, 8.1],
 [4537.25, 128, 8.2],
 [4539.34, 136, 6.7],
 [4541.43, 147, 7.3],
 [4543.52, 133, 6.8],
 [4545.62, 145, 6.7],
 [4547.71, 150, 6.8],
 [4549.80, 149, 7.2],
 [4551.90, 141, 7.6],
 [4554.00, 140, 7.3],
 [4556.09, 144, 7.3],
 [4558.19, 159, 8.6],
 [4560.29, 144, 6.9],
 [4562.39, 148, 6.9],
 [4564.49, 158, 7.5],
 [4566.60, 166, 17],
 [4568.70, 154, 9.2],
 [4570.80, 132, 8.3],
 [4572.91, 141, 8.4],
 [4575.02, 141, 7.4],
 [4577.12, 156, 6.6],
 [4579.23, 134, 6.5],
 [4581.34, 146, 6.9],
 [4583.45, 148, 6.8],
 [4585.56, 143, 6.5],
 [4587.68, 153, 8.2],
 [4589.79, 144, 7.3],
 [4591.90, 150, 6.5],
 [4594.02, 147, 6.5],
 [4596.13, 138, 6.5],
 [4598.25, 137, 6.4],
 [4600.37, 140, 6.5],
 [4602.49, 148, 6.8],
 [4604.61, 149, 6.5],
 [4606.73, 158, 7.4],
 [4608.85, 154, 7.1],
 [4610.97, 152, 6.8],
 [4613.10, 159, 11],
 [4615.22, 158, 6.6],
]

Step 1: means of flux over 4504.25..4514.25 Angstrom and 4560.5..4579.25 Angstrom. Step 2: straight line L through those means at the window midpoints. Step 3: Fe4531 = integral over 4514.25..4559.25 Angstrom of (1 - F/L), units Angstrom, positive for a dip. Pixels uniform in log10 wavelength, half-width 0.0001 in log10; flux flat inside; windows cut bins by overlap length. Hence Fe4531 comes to 3.3 Angstrom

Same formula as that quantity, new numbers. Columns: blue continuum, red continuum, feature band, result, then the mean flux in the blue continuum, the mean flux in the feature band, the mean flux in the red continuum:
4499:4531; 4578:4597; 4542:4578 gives -0.73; 143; 147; 145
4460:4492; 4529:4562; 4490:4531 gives -1.25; 136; 142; 140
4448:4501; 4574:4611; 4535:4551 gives 0.25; 135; 139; 146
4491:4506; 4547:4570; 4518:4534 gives 1.14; 141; 135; 150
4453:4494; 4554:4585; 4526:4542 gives 1.33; 135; 131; 148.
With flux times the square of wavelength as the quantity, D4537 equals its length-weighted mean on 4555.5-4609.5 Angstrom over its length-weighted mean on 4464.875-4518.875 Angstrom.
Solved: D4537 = 1.1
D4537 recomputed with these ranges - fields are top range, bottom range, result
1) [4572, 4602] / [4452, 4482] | 1.14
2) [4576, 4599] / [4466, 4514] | 1.07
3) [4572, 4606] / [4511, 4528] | 1.06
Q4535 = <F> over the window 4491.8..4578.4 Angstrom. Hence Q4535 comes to 143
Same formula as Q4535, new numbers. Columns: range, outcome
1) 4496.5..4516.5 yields 147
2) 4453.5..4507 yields 137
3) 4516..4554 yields 137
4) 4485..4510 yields 144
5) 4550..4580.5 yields 147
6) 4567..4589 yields 145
